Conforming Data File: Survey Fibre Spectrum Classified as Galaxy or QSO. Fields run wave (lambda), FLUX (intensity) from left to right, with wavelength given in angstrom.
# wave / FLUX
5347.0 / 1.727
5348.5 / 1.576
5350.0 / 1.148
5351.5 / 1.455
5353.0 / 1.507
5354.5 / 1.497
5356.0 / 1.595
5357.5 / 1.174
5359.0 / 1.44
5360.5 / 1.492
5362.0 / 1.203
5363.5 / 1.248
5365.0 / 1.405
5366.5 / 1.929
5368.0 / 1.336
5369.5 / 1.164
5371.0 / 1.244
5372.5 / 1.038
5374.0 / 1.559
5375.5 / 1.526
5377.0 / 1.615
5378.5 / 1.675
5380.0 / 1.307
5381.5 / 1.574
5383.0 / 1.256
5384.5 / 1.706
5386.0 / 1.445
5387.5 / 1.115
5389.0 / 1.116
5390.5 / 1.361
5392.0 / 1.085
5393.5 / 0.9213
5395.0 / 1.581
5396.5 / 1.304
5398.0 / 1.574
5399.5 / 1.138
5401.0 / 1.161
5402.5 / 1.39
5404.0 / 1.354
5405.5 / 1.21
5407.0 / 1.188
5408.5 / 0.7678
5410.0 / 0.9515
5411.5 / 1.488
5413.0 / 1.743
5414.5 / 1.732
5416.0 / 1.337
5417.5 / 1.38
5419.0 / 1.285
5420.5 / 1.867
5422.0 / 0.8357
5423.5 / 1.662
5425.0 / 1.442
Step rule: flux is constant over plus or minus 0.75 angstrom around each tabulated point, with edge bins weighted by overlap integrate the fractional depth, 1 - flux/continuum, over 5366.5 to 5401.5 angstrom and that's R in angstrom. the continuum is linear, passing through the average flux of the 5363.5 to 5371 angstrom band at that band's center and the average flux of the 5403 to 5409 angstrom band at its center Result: -1.3 angstrom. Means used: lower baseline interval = 1.42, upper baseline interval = 1.16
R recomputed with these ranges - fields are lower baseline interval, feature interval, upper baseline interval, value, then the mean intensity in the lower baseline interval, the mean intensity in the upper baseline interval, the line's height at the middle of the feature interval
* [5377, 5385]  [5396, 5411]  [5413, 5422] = 2.87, 1.51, 1.48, 1.49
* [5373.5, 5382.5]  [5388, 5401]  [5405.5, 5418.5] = 1.60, 1.53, 1.32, 1.43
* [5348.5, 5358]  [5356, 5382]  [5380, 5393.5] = -0.90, 1.42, 1.31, 1.37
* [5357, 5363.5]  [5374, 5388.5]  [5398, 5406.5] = -1.85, 1.32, 1.28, 1.3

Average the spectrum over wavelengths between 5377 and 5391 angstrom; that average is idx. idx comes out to 1.41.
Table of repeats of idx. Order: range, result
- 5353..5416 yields 1.36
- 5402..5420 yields 1.33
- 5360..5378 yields 1.4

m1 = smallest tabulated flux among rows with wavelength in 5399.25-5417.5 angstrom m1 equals 0.7678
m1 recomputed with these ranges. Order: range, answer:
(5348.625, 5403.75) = 0.9213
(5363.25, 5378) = 1.038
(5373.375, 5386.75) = 1.256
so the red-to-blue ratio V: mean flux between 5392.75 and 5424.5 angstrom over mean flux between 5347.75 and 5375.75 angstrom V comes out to 0.95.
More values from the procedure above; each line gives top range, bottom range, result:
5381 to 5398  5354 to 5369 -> 0.93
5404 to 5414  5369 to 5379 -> 0.89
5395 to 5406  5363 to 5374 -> 0.98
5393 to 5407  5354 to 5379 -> 0.91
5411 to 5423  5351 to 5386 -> 1.02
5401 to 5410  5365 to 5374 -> 0.85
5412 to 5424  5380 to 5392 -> 1.10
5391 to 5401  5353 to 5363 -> 0.90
